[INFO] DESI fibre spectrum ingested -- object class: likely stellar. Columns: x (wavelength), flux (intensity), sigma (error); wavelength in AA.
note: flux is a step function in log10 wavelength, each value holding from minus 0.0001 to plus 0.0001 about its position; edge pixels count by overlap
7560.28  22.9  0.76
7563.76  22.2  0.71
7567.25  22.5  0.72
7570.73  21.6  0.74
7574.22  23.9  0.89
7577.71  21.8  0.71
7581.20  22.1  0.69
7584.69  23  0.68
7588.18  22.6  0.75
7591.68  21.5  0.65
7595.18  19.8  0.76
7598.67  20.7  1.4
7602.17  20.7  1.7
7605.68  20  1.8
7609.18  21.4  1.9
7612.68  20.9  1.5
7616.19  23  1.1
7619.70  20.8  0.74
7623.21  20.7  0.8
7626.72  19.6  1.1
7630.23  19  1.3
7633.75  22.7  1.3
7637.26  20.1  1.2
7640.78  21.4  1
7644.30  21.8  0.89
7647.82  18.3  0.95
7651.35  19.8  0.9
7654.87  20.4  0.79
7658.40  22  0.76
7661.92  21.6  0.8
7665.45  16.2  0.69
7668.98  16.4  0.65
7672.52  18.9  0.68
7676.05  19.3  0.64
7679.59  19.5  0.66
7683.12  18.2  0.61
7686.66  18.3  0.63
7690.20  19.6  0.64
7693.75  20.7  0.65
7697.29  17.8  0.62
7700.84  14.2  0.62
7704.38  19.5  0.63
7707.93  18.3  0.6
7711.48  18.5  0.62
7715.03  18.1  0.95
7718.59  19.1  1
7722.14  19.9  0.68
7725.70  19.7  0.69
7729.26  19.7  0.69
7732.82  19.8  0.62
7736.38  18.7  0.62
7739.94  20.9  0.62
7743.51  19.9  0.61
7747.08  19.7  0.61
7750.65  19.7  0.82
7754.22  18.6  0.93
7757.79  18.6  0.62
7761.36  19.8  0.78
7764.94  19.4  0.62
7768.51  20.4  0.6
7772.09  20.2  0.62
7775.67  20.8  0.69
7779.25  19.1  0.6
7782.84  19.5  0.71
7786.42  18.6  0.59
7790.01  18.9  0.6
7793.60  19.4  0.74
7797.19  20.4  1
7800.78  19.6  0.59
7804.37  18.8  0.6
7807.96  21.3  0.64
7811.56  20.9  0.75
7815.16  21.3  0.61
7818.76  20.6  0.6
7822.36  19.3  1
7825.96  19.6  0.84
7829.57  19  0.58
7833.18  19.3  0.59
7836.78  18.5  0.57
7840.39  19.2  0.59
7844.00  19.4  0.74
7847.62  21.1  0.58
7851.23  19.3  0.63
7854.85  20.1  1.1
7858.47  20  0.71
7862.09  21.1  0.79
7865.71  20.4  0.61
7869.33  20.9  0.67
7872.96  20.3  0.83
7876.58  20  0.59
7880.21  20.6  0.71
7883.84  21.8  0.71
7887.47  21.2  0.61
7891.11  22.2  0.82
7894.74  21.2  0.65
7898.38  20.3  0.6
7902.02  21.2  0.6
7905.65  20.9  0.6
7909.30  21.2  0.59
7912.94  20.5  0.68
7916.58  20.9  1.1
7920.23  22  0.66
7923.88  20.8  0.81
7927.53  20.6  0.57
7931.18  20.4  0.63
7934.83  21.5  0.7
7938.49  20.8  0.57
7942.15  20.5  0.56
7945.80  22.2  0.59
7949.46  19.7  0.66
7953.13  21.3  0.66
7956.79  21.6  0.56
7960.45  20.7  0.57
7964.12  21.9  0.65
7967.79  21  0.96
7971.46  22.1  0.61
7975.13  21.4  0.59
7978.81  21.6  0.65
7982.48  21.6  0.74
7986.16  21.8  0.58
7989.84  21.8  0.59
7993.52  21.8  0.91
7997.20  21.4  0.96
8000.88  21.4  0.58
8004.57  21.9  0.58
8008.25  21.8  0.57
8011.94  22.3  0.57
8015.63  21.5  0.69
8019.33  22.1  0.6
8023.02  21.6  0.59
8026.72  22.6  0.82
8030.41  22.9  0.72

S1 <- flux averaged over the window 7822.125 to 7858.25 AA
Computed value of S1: 19.5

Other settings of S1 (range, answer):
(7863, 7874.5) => 20.6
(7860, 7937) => 20.9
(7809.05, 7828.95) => 20.3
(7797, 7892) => 20.2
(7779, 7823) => 19.9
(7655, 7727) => 18.8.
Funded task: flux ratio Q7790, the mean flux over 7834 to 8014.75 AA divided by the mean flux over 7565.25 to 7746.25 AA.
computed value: 1.04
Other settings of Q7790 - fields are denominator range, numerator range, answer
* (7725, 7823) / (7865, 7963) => 1.06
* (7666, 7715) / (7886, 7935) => 1.15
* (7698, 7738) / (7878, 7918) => 1.13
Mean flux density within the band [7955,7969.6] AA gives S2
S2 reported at 21.3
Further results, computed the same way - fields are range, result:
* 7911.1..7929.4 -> 21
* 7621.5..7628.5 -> 20.2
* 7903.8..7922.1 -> 21.1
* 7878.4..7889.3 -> 21.2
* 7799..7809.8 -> 19.9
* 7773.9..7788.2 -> 19.5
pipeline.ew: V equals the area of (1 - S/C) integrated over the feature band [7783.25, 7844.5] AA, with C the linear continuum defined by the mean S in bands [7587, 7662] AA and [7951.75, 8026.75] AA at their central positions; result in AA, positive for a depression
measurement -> 4.6 AA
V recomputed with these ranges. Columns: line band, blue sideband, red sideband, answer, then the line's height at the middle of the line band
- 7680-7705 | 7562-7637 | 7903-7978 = 3.52 AA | 21.3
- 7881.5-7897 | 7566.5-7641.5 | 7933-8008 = -0.10 AA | 21.4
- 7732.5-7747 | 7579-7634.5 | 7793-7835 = 0.41 AA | 20.4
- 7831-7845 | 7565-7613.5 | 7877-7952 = 1.37 AA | 21.2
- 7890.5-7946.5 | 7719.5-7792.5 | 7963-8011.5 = 0.06 AA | 21.1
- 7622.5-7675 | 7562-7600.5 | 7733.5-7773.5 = 2.89 AA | 21.1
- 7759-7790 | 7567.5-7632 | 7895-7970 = 2.19 AA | 21.2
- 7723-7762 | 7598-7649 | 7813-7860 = 1.25 AA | 20.2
